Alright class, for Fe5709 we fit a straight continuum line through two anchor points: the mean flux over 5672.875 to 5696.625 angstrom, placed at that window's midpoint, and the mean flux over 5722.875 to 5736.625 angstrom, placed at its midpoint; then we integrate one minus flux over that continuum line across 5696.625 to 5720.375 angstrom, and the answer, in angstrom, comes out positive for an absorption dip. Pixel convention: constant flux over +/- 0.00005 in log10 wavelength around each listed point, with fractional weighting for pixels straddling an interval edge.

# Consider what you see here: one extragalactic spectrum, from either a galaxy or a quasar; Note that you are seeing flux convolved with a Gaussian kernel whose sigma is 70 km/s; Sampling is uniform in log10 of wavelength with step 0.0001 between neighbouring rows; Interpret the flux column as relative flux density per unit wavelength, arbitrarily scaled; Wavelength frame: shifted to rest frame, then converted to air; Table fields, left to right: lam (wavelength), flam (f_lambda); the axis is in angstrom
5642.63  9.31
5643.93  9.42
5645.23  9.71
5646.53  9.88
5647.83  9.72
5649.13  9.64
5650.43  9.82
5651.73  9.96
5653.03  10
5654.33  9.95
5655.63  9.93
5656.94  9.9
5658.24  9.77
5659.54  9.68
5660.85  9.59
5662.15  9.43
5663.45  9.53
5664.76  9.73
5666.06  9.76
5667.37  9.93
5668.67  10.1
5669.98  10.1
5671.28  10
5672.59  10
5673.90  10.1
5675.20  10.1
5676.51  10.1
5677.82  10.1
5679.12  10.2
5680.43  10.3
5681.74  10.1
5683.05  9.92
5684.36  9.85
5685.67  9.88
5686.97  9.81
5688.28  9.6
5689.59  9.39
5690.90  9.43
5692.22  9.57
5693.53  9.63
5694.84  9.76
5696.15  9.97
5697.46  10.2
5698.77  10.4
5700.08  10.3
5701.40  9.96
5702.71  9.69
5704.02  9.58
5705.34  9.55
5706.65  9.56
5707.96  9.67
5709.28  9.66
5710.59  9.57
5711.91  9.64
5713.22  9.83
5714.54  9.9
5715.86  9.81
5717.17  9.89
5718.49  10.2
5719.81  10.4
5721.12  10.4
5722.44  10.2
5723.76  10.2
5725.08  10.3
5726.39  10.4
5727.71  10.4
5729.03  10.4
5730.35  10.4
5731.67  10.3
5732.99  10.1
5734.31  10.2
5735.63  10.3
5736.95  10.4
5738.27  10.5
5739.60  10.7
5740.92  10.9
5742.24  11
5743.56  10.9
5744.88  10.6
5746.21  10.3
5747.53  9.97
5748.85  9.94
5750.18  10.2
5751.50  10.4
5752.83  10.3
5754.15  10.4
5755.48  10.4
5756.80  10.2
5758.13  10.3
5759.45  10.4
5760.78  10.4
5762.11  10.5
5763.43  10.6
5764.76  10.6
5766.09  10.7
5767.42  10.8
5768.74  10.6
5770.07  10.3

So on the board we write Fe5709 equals 0.53 angstrom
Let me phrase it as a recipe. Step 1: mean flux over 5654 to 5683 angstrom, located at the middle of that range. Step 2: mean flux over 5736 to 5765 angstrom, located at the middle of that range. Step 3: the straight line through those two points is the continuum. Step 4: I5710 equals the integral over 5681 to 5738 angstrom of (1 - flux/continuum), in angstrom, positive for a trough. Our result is 1.2 angstrom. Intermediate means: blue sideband 9.93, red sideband 10.4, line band 9.98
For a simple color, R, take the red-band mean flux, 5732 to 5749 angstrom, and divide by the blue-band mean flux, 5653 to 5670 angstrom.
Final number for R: 1.1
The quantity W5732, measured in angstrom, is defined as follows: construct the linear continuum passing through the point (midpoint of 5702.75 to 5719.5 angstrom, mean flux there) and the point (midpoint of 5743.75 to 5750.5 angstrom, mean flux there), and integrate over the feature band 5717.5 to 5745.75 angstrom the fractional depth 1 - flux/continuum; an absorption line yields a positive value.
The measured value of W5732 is -1.1 angstrom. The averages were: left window 9.75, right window 10.2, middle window 10.4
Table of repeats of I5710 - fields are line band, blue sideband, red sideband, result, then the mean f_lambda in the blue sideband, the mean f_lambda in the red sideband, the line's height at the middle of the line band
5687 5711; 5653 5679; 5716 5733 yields 0.8 angstrom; 9.9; 10.3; 10.1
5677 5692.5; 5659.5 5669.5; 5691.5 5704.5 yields 0.0 angstrom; 9.72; 9.91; 9.83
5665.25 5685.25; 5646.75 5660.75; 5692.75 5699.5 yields -0.2 angstrom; 9.83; 10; 9.92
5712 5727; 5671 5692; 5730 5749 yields 0.2 angstrom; 9.92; 10.4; 10.3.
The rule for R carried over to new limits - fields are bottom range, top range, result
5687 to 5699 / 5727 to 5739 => 1.06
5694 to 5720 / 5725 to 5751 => 1.06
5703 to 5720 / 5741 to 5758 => 1.06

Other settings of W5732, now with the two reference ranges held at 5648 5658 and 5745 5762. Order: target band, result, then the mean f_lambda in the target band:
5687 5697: 0.4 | 9.64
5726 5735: -0.1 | 10.3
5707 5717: 0.4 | 9.73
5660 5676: 0.1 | 9.86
